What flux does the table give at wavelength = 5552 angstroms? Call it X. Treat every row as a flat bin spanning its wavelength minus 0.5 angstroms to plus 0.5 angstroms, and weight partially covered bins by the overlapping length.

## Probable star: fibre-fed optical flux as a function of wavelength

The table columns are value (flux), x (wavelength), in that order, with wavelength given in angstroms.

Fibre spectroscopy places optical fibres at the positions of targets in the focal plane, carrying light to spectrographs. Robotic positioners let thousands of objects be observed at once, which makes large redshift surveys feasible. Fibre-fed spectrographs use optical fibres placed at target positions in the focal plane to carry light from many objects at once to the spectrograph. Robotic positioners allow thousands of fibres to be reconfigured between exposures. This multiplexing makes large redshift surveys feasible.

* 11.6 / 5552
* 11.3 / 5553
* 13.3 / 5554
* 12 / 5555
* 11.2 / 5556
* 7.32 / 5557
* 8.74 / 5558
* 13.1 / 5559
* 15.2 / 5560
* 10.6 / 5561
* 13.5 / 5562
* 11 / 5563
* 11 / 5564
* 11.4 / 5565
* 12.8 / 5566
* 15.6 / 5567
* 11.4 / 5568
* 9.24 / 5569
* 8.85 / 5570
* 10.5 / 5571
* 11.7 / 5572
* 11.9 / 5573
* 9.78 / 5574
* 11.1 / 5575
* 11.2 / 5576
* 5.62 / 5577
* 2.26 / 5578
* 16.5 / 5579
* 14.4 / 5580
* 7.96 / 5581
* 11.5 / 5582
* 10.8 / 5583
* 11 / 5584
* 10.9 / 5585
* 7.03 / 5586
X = 11.6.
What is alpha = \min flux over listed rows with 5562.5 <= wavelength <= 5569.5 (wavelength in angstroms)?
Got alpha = 9.24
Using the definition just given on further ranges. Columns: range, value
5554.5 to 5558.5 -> 7.32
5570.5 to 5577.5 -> 5.62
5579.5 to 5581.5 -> 7.96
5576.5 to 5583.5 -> 2.26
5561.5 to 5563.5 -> 11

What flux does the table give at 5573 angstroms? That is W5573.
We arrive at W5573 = 11.9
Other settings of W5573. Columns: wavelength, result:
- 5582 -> 11.5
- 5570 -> 8.85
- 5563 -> 11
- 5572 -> 11.7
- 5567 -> 15.6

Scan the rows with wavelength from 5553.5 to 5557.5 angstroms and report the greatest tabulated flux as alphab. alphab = 13.3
